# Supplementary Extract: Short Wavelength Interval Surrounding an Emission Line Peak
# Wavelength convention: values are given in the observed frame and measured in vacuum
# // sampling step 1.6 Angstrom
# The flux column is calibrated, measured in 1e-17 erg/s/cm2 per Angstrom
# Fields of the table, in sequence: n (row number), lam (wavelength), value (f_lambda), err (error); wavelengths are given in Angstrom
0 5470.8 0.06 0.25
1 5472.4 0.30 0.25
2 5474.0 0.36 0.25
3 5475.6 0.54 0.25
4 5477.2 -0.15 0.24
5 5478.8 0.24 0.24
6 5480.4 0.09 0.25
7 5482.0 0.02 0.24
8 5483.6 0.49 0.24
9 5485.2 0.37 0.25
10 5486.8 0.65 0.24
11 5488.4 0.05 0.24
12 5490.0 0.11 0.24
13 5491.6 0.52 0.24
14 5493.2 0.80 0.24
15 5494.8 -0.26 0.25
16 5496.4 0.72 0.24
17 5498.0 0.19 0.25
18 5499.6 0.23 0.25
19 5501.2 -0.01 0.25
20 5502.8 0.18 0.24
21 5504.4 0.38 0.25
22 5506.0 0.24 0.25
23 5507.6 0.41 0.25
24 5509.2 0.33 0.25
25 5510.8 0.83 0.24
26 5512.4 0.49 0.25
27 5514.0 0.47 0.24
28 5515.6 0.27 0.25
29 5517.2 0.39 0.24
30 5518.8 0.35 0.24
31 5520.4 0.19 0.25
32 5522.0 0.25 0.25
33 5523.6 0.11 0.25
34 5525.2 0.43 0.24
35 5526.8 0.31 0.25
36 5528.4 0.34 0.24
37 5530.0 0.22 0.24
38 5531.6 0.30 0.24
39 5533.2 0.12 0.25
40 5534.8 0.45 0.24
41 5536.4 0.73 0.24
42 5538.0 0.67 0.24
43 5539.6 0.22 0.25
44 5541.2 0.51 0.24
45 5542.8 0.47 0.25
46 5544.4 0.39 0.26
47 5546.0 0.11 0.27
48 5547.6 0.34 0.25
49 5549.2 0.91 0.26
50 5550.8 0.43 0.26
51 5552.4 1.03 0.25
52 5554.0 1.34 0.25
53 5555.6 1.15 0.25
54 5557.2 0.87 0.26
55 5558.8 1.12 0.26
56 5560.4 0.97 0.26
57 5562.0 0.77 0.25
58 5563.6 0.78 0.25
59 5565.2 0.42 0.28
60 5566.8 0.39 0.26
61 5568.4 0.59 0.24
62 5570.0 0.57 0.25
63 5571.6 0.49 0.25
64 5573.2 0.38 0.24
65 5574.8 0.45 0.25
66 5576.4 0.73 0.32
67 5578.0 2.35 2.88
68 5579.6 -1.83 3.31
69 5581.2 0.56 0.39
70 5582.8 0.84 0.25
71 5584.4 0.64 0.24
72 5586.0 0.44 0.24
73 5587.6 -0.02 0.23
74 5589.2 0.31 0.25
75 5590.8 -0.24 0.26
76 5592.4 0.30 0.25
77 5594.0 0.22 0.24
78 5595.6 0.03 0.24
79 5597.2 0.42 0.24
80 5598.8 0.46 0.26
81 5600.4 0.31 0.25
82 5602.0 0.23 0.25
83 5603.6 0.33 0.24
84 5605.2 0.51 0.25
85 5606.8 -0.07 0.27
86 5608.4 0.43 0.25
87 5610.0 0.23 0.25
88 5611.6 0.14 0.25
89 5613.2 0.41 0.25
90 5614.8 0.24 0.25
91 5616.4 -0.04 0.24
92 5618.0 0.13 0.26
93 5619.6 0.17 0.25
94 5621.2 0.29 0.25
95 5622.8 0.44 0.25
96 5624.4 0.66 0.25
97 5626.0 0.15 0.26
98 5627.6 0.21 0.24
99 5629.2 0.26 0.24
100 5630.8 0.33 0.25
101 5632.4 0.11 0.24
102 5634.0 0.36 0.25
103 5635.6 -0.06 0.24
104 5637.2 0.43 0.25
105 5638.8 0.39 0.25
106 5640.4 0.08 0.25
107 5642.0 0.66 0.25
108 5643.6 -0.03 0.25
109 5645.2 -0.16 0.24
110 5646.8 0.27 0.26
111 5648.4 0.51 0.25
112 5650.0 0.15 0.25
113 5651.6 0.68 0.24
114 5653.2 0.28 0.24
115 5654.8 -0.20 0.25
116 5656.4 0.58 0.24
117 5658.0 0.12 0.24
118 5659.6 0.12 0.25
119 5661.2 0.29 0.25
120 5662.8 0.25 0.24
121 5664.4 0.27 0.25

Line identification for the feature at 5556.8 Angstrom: C III]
